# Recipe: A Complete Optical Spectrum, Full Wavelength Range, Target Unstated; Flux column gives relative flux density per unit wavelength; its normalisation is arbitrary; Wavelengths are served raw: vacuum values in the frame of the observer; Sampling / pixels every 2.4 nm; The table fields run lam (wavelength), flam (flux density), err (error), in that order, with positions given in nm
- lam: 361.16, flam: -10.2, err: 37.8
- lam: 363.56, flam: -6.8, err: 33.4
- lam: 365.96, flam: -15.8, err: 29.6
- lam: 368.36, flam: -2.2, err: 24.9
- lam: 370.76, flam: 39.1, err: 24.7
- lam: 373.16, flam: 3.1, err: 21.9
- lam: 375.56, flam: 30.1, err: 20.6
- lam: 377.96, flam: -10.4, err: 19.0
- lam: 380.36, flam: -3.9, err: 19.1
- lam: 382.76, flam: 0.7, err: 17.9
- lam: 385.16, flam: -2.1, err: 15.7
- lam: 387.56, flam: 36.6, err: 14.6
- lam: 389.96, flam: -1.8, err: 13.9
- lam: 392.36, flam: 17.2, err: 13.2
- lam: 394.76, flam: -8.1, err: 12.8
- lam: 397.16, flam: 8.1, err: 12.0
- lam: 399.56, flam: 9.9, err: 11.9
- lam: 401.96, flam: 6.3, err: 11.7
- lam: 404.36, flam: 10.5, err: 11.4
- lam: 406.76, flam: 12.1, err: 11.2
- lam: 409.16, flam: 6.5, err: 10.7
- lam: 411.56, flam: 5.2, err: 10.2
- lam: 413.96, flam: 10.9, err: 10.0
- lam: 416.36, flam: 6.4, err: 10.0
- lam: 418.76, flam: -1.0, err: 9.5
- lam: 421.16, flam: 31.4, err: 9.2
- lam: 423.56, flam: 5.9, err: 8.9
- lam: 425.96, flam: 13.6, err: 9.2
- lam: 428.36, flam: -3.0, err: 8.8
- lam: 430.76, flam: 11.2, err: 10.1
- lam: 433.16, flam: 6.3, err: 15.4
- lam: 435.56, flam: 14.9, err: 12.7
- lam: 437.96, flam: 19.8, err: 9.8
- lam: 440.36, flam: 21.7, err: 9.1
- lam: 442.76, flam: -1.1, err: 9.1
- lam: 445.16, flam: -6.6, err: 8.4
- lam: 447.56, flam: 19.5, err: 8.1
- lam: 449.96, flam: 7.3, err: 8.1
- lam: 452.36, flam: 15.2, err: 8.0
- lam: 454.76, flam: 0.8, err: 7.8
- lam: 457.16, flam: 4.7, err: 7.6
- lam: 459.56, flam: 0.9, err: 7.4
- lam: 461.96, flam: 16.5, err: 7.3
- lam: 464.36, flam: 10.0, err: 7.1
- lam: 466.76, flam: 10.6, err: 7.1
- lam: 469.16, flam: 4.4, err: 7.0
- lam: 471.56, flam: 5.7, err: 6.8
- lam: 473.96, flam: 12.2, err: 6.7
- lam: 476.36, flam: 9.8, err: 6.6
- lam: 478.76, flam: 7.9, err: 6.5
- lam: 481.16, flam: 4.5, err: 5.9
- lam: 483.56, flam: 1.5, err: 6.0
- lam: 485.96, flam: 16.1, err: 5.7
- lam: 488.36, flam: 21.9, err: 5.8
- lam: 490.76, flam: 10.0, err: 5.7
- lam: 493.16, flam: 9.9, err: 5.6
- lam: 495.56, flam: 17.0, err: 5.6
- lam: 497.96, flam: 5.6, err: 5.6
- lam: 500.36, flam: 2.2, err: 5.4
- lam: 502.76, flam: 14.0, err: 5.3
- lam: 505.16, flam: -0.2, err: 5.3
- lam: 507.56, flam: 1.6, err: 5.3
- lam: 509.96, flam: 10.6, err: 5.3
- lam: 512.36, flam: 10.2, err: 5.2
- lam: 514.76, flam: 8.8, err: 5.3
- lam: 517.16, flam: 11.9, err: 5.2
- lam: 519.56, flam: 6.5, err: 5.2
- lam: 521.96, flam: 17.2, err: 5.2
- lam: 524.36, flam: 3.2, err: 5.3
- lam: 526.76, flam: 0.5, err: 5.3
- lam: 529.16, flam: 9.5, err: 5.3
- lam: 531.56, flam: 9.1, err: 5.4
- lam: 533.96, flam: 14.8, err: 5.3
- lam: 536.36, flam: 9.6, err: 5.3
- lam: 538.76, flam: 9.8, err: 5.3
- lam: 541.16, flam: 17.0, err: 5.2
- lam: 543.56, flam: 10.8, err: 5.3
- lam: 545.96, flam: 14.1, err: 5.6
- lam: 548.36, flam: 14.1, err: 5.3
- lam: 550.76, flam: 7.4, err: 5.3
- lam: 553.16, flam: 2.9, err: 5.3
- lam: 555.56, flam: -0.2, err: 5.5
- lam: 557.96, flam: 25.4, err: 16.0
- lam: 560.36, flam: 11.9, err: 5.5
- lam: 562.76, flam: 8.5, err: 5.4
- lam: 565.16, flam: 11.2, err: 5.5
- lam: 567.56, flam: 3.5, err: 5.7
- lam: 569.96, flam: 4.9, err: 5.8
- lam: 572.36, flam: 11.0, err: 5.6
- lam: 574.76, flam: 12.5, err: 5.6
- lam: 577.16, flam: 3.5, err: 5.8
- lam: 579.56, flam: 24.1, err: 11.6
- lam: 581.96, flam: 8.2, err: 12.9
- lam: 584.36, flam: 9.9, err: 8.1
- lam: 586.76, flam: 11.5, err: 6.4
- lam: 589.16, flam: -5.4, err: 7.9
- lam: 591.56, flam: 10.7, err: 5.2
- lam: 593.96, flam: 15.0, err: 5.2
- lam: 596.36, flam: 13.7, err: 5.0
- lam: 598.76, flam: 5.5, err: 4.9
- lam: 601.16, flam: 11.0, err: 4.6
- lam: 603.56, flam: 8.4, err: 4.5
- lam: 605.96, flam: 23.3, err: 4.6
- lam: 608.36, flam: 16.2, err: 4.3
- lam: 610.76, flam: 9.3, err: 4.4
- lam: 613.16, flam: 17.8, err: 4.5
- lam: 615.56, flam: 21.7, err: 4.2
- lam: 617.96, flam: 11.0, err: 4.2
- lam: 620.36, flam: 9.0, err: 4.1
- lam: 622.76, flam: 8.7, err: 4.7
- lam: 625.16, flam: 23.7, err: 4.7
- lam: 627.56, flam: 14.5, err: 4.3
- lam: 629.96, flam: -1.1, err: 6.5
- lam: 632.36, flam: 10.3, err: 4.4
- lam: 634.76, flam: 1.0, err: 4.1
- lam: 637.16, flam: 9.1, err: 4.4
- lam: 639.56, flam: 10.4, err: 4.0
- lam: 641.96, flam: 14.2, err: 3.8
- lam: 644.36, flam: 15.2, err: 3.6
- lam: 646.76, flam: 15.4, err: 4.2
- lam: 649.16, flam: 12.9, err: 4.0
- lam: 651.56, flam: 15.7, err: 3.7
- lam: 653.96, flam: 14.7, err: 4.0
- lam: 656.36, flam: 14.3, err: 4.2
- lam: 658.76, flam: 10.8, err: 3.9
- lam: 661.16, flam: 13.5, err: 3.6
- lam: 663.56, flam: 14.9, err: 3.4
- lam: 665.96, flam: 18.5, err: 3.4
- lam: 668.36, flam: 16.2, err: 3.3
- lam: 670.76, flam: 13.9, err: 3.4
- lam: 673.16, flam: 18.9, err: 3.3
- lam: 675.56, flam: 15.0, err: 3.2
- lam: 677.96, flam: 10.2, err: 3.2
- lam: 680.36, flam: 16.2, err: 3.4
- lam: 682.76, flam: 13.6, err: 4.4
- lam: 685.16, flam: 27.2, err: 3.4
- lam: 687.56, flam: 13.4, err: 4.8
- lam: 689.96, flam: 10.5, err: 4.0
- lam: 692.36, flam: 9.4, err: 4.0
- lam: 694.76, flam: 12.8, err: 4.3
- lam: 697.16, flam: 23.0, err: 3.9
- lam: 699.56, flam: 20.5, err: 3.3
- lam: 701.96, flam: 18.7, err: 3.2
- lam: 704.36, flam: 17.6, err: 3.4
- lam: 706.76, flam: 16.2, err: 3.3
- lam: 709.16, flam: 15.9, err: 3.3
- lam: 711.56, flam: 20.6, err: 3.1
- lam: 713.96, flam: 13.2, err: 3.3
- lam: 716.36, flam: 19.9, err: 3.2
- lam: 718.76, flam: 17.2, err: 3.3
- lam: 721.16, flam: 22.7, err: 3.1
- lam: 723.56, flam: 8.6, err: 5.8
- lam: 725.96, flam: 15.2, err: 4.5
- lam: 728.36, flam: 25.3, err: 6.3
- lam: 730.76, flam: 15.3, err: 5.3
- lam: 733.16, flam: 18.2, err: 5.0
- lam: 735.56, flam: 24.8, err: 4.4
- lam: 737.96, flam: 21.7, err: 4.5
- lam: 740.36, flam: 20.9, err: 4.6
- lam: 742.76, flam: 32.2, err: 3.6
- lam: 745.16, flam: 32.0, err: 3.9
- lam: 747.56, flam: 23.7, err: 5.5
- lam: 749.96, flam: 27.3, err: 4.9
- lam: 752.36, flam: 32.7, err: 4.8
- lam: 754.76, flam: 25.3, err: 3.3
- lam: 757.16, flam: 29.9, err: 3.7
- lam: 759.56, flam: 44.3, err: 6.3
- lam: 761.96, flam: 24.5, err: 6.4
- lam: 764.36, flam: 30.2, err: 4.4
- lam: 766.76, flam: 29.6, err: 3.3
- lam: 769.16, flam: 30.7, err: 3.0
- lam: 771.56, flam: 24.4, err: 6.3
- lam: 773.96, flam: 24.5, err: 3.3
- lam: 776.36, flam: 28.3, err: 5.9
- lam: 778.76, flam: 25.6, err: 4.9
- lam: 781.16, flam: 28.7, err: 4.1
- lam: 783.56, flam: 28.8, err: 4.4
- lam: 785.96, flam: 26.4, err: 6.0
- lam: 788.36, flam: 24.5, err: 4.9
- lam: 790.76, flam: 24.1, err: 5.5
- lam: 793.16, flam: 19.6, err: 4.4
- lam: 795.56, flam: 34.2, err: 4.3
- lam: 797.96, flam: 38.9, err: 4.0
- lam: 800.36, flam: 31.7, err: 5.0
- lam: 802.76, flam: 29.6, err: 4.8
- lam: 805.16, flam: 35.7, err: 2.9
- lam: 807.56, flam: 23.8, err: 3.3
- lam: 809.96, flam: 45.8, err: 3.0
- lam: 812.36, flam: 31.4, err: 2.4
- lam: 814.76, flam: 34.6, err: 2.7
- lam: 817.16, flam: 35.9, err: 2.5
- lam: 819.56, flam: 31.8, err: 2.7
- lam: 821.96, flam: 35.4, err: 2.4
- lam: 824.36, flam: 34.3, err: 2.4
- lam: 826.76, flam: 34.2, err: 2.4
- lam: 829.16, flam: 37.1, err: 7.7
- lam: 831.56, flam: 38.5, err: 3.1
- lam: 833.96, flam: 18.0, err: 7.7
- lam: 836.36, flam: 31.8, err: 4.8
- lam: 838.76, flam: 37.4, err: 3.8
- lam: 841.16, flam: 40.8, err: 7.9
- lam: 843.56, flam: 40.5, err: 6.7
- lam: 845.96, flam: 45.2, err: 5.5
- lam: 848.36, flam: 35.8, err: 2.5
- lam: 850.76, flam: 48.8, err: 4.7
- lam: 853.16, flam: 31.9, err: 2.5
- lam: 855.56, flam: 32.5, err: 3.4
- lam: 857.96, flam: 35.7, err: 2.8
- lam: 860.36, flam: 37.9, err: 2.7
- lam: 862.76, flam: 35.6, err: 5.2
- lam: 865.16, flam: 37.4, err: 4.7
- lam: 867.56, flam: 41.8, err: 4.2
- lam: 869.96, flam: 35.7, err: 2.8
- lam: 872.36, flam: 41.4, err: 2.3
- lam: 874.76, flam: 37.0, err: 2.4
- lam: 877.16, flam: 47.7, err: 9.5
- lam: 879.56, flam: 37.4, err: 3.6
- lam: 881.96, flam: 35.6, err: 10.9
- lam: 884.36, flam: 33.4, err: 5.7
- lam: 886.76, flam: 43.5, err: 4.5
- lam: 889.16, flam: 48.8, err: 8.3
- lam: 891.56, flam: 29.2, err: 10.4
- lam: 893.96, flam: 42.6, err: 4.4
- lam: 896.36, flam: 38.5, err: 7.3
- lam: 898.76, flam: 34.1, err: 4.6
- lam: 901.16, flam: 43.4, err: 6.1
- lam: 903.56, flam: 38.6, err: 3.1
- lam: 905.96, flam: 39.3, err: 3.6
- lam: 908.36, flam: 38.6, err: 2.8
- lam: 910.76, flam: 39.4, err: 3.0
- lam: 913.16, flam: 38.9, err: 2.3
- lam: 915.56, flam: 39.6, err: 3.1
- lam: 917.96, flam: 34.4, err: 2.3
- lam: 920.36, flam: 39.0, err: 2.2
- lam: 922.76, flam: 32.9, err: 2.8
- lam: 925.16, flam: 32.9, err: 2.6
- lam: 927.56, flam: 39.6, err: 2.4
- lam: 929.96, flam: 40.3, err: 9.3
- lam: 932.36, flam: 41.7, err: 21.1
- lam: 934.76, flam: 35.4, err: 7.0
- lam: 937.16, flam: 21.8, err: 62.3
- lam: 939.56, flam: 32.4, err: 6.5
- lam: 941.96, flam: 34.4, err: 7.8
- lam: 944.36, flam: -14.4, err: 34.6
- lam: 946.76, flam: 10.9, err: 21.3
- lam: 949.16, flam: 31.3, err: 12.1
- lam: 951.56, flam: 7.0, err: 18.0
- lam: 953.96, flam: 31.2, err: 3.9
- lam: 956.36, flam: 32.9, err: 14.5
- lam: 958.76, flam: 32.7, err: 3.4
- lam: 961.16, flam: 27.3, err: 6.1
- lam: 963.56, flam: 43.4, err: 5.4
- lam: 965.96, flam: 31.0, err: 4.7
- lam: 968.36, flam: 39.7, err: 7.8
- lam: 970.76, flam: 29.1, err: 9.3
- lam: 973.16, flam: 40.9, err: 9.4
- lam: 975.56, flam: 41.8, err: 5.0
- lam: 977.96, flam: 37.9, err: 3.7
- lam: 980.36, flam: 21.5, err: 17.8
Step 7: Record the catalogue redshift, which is 0.84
